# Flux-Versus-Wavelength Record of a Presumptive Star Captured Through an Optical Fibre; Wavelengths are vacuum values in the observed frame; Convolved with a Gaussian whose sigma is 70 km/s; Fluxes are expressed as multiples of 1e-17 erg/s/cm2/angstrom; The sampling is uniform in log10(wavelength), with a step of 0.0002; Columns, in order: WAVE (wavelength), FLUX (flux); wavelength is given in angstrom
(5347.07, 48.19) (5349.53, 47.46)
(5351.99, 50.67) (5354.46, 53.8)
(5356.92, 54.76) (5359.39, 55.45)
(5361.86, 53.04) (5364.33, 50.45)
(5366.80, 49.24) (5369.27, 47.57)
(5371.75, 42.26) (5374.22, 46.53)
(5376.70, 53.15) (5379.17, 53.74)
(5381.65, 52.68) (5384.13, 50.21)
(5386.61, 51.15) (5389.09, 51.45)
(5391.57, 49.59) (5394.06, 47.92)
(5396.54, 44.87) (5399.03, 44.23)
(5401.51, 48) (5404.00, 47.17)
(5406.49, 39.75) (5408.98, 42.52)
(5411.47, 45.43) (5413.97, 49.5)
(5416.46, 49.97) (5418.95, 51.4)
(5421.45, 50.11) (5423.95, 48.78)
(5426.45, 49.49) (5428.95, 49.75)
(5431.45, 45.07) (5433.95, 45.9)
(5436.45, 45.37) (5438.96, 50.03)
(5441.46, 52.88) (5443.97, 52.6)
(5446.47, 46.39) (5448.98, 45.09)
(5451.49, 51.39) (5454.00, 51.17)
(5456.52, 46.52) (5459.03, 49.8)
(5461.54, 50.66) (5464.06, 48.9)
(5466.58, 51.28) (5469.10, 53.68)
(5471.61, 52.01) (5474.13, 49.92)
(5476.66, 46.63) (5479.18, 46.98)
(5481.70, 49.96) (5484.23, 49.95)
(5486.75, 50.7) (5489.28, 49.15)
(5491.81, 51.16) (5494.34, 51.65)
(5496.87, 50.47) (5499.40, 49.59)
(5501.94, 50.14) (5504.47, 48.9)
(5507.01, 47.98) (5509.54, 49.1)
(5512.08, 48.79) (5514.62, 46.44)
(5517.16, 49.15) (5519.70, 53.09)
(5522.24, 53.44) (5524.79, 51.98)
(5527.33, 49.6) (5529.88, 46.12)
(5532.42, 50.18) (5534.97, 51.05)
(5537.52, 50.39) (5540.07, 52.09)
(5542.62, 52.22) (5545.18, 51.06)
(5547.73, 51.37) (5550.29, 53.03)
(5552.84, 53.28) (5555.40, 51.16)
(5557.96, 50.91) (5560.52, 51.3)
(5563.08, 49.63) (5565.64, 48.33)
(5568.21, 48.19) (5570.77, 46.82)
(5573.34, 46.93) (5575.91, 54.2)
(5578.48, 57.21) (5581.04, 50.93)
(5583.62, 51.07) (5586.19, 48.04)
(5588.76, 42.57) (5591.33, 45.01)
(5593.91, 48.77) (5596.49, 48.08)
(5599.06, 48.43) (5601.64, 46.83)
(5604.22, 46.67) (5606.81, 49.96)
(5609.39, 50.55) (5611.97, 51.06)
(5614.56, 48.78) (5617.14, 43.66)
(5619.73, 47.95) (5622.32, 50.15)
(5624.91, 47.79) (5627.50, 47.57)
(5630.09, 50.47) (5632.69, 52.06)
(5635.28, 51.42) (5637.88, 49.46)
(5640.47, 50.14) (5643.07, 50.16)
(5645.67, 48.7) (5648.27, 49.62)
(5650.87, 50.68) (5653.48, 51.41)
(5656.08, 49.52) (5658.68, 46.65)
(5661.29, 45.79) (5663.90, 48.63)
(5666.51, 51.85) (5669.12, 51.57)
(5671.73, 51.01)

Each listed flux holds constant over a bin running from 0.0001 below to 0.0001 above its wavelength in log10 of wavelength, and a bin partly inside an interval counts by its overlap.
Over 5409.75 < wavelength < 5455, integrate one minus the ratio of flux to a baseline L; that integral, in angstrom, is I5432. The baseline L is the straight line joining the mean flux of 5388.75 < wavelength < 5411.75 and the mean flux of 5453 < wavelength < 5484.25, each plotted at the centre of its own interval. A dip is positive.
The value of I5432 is -1.05 angstrom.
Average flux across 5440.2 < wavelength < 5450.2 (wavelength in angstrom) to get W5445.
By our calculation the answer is 49.3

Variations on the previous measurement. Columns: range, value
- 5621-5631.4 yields 49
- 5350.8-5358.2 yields 53.1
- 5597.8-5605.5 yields 47.3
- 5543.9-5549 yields 51.2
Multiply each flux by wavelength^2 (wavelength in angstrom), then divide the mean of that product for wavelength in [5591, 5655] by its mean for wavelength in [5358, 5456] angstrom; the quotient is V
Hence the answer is 1.09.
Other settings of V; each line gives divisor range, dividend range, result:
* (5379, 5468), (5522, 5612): 1.08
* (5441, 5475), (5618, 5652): 1.06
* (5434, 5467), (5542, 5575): 1.06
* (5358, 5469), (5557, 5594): 1.07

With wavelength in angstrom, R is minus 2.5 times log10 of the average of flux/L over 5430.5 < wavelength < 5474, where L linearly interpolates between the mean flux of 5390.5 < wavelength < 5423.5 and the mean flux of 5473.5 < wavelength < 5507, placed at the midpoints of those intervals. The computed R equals -0.02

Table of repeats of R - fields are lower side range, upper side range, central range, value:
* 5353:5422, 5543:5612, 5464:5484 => -0.01 mag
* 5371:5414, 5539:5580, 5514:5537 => 0.00 mag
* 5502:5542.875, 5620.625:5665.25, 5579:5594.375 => 0.03 mag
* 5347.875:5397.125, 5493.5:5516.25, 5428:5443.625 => 0.03 mag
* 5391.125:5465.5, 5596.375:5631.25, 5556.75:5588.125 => -0.04 mag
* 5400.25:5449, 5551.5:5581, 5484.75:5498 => -0.03 mag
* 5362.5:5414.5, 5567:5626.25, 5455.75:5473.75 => -0.05 mag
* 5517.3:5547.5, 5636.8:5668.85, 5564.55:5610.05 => 0.03 mag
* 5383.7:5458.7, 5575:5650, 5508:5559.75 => -0.04 mag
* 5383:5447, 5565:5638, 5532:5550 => -0.06 mag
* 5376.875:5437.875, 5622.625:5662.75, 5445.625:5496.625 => -0.03 mag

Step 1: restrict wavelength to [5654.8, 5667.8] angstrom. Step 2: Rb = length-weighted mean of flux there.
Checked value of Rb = 48.5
